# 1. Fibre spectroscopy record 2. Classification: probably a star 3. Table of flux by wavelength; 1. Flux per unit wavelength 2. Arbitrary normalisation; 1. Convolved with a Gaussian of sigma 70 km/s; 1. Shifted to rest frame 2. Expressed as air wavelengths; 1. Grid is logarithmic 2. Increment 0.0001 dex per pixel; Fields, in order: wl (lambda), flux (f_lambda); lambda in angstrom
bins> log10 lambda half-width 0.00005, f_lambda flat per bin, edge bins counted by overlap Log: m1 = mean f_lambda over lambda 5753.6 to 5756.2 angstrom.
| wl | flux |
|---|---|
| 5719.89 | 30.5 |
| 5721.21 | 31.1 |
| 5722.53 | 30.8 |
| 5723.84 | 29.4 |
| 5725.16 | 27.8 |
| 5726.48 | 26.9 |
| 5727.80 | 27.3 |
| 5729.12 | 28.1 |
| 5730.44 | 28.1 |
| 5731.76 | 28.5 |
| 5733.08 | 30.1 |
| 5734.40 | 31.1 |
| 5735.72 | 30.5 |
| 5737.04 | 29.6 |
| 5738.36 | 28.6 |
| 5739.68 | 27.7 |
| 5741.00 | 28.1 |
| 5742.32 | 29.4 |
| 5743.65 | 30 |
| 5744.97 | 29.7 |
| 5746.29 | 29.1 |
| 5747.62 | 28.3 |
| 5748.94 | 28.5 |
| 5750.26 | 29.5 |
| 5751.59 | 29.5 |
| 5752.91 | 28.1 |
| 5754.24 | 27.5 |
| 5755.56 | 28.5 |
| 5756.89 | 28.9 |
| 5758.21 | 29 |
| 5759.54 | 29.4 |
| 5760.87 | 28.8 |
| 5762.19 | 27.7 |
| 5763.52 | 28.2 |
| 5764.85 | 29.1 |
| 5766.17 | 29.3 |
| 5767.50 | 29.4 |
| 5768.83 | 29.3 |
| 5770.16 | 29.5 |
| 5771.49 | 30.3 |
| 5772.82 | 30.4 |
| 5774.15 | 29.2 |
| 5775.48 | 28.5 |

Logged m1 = 28.1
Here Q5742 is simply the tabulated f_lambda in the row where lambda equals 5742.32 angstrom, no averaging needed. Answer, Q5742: 29.4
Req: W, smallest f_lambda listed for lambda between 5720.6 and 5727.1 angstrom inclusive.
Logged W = 26.9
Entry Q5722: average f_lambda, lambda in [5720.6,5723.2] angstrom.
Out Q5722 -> 31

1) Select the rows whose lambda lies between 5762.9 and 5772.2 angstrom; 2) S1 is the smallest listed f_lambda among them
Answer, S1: 28.2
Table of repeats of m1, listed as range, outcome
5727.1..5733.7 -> 28.4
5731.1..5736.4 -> 30.1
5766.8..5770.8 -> 29.4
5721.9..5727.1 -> 28.8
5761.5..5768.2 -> 28.8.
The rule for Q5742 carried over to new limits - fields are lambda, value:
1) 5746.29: 29.1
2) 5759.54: 29.4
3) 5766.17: 29.3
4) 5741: 28.1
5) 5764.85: 29.1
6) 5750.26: 29.5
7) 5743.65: 30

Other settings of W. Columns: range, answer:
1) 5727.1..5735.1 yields 27.3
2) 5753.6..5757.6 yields 27.5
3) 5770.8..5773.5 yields 30.3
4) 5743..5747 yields 29.1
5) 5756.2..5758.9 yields 28.9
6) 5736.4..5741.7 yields 27.7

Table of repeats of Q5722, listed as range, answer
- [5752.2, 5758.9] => 28.4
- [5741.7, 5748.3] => 29.3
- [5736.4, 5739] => 29.1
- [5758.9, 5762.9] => 28.6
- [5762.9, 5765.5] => 28.6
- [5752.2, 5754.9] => 27.9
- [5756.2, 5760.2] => 29.1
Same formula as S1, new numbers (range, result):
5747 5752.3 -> 28.3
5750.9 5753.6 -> 28.1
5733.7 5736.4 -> 30.5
